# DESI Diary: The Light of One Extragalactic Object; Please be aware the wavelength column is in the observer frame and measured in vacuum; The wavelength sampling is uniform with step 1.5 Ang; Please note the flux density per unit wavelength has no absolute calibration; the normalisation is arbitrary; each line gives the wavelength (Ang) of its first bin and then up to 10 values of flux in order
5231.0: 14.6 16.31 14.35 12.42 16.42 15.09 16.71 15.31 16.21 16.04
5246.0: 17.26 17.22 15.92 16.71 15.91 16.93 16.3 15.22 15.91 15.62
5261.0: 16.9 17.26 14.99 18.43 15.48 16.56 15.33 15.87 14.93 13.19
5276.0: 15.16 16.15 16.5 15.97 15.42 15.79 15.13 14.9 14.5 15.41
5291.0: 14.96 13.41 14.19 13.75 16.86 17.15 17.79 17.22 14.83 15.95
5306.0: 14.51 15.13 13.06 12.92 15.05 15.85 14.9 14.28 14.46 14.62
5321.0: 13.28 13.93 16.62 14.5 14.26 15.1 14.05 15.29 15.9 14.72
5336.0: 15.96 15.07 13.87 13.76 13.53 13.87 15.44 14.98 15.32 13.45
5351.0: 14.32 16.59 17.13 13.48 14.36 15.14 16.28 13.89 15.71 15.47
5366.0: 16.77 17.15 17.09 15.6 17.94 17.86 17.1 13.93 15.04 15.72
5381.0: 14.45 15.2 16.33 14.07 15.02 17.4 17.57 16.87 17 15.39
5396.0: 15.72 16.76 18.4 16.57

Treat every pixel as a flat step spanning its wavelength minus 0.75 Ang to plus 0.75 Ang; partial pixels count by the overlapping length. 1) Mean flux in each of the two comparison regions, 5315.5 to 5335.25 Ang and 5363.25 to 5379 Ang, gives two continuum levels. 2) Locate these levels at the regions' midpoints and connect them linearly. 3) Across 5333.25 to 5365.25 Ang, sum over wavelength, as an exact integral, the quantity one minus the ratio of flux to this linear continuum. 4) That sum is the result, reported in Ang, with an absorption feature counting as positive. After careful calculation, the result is 1.4 Ang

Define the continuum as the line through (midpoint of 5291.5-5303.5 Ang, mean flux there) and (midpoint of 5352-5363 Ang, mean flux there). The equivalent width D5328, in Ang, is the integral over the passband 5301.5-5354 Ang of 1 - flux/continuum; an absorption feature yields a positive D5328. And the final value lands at 2.4 Ang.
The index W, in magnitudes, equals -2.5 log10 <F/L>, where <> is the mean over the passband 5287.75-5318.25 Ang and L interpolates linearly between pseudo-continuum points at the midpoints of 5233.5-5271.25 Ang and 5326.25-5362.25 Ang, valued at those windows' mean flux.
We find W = 0.021 mag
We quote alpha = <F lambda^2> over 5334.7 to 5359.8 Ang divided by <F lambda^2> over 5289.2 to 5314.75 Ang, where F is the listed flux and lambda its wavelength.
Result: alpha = 0.99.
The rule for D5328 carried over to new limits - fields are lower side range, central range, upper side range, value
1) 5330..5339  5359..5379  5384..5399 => -0.34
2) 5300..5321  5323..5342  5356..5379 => 0.53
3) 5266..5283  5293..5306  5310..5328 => -0.72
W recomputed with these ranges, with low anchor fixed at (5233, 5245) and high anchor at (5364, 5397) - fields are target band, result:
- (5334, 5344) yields 0.107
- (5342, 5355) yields 0.066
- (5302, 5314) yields 0.073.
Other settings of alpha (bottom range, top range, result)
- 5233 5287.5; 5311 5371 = 0.98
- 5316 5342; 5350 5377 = 1.10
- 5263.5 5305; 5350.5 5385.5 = 1.04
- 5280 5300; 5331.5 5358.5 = 0.99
